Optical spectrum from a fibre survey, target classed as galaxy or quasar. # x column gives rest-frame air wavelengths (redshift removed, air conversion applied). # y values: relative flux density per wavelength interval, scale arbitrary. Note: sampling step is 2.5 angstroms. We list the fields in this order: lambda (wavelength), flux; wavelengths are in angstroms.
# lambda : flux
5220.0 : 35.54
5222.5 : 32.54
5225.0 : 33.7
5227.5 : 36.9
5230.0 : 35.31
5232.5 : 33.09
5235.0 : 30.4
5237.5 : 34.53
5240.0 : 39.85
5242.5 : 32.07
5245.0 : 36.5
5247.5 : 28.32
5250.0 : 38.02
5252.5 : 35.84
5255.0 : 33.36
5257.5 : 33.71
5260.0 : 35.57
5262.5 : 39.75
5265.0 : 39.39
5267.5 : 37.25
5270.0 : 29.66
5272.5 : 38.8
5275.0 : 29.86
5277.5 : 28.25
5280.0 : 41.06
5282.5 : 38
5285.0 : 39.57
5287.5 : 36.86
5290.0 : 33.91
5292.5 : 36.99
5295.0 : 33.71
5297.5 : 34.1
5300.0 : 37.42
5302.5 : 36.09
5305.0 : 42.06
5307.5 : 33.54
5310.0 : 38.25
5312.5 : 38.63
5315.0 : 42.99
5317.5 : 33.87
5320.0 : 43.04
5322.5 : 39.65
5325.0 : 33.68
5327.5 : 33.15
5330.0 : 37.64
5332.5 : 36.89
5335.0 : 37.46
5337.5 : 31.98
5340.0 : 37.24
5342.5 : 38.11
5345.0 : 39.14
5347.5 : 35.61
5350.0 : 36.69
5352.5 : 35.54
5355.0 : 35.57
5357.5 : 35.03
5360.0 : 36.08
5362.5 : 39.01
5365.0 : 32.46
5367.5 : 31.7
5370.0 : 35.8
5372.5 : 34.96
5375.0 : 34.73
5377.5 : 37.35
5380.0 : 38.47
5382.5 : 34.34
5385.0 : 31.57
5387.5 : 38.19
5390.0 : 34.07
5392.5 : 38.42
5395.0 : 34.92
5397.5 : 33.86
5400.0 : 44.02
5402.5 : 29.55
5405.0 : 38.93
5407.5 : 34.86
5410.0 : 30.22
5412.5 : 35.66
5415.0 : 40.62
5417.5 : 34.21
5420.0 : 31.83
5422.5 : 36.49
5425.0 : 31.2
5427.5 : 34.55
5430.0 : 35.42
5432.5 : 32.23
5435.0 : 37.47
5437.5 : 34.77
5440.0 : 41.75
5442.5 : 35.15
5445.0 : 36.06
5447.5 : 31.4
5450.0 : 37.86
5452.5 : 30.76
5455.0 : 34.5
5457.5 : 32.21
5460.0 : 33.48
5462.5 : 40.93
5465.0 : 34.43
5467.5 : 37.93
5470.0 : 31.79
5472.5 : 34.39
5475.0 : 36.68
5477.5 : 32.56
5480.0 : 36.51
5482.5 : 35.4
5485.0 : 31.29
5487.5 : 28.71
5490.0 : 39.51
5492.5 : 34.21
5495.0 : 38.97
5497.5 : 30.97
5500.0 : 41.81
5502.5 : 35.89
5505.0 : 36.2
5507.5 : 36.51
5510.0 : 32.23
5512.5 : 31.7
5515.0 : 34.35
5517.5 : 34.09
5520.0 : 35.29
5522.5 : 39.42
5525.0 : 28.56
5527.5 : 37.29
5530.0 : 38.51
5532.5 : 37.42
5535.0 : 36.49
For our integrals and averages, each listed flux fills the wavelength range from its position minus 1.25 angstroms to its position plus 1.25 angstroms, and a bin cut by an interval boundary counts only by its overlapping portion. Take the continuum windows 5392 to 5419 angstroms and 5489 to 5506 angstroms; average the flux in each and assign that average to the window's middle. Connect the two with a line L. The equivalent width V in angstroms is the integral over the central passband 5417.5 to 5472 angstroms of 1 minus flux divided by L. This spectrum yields 2.1 angstroms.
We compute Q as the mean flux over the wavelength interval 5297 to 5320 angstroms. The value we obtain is 37.9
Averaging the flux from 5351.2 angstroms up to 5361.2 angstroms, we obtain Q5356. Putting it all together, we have 35.6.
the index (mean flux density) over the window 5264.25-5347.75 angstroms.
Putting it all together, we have 36.6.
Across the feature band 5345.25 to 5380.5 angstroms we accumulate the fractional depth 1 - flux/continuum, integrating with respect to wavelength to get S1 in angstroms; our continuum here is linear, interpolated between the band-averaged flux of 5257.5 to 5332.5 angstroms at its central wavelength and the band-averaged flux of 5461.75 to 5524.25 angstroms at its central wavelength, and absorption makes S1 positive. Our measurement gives 0.4 angstroms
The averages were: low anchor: 36.6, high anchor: 35.2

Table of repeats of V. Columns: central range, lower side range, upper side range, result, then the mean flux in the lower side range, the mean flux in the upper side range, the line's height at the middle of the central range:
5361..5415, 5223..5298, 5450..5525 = -0.8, 35.1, 34.9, 35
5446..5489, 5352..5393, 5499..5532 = 1.6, 35.4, 35.5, 35.5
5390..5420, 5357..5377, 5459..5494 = -0.6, 35.1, 34.9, 35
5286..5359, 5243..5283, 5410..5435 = -3.8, 35.1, 34.6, 34.9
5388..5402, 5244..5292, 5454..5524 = -0.6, 35.5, 35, 35.2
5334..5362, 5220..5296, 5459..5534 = -0.9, 35.1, 35.2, 35.2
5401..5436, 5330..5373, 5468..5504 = 0.9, 35.9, 35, 35.4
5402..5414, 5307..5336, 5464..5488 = 0.5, 37.5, 34.1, 35.6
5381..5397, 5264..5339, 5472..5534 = 0.3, 36.5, 35.2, 35.9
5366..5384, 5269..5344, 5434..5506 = 0.4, 36.4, 35.3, 36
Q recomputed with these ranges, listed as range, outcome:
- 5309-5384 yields 36.5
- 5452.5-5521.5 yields 34.9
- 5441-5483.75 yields 34.9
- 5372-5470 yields 35.3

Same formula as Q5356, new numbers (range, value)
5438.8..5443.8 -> 38.4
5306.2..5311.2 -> 35.9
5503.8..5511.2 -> 35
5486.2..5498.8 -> 34.5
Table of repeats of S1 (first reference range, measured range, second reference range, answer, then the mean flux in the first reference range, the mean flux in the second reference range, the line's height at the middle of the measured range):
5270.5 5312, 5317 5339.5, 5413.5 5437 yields -0.5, 36.1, 34.9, 35.8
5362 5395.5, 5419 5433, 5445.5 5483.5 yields 0.5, 35.4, 34.7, 35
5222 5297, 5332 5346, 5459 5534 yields -0.6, 35.1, 35.2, 35.2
